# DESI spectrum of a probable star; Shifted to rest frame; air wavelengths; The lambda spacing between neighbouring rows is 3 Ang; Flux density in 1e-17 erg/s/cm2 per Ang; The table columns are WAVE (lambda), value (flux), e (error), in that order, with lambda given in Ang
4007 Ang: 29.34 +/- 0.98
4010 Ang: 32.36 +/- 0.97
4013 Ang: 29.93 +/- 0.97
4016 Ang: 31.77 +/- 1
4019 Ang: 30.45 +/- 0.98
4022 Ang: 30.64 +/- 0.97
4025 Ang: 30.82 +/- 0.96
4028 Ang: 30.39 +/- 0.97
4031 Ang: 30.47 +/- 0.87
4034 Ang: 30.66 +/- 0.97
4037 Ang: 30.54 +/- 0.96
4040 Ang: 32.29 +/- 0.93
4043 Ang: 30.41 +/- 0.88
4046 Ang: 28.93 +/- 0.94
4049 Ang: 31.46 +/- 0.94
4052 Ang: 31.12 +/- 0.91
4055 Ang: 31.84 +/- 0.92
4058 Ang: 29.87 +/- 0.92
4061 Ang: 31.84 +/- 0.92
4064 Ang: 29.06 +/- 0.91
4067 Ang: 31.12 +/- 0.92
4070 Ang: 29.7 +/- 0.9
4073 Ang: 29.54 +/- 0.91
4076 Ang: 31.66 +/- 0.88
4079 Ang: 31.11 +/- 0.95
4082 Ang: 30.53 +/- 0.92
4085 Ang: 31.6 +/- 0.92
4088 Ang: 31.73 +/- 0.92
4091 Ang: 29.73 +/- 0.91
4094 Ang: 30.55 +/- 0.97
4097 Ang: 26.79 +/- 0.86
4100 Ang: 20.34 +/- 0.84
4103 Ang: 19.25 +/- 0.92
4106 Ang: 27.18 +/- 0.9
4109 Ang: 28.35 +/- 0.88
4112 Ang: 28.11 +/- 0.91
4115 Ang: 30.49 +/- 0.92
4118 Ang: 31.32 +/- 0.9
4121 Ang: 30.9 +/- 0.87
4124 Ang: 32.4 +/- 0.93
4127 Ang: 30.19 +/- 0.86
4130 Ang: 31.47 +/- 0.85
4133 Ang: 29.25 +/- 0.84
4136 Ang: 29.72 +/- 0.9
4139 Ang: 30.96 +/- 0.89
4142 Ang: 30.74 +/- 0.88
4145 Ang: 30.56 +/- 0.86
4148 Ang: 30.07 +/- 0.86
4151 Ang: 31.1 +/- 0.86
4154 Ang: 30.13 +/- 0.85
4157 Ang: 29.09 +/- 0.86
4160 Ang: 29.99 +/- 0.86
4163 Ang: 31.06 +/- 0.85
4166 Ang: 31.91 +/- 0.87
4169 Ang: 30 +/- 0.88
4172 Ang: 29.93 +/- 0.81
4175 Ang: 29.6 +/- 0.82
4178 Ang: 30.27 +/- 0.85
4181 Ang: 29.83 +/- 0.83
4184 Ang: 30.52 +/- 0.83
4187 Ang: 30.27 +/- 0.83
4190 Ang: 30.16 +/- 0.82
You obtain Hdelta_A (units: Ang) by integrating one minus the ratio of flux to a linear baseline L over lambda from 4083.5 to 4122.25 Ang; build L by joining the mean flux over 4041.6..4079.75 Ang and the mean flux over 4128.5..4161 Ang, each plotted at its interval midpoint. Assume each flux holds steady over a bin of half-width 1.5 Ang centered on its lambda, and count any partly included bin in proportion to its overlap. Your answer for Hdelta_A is 2.9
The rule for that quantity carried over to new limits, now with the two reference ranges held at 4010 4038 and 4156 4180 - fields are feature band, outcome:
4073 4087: -0.2 Ang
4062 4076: 0.2 Ang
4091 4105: 2.6 Ang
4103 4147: 0.9 Ang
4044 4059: 0.0 Ang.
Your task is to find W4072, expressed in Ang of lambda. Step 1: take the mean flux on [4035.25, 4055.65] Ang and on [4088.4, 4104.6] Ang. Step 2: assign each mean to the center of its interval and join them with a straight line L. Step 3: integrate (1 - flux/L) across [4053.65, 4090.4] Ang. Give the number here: -3.4 Ang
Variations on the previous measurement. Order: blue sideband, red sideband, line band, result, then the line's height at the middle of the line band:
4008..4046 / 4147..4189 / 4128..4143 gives 0.0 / 30.4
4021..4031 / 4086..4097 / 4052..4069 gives -0.2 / 30.4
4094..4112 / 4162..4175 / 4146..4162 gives -0.4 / 29.4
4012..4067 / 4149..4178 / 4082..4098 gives 0.2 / 30.5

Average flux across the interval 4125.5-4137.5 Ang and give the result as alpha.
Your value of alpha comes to 30.2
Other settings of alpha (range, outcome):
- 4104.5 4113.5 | 27.9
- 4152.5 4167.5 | 30.4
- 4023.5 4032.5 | 30.6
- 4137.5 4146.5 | 30.8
